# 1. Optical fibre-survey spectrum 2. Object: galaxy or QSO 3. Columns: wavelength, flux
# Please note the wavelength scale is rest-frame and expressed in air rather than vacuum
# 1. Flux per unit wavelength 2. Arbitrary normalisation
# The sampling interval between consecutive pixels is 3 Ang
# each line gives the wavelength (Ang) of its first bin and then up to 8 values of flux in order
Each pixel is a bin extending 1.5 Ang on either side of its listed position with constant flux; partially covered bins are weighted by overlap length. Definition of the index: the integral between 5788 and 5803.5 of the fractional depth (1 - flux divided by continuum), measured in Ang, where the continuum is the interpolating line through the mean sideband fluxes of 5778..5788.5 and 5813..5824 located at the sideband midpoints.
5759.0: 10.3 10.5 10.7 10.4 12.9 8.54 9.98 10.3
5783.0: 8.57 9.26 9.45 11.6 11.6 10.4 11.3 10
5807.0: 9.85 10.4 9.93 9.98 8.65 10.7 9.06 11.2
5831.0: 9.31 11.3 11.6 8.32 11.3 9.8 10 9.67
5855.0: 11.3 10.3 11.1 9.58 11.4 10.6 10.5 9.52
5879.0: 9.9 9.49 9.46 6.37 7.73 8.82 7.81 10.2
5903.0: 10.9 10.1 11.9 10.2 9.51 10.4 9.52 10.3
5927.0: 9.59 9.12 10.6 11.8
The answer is -2.15 Ang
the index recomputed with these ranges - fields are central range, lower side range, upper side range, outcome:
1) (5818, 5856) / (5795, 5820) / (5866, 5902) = -1.3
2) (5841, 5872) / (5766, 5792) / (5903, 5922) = -0.8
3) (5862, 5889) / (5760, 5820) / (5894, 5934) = 0.8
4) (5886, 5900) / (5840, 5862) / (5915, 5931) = 2.8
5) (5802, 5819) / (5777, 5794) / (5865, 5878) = 0.2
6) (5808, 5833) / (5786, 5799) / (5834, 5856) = 1.3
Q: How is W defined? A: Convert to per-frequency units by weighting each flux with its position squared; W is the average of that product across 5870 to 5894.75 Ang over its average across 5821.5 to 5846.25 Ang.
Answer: 0.90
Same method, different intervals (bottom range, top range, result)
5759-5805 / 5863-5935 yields 0.98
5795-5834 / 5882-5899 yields 0.83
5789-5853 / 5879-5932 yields 0.95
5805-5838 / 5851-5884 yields 1.03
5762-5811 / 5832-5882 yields 1.03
